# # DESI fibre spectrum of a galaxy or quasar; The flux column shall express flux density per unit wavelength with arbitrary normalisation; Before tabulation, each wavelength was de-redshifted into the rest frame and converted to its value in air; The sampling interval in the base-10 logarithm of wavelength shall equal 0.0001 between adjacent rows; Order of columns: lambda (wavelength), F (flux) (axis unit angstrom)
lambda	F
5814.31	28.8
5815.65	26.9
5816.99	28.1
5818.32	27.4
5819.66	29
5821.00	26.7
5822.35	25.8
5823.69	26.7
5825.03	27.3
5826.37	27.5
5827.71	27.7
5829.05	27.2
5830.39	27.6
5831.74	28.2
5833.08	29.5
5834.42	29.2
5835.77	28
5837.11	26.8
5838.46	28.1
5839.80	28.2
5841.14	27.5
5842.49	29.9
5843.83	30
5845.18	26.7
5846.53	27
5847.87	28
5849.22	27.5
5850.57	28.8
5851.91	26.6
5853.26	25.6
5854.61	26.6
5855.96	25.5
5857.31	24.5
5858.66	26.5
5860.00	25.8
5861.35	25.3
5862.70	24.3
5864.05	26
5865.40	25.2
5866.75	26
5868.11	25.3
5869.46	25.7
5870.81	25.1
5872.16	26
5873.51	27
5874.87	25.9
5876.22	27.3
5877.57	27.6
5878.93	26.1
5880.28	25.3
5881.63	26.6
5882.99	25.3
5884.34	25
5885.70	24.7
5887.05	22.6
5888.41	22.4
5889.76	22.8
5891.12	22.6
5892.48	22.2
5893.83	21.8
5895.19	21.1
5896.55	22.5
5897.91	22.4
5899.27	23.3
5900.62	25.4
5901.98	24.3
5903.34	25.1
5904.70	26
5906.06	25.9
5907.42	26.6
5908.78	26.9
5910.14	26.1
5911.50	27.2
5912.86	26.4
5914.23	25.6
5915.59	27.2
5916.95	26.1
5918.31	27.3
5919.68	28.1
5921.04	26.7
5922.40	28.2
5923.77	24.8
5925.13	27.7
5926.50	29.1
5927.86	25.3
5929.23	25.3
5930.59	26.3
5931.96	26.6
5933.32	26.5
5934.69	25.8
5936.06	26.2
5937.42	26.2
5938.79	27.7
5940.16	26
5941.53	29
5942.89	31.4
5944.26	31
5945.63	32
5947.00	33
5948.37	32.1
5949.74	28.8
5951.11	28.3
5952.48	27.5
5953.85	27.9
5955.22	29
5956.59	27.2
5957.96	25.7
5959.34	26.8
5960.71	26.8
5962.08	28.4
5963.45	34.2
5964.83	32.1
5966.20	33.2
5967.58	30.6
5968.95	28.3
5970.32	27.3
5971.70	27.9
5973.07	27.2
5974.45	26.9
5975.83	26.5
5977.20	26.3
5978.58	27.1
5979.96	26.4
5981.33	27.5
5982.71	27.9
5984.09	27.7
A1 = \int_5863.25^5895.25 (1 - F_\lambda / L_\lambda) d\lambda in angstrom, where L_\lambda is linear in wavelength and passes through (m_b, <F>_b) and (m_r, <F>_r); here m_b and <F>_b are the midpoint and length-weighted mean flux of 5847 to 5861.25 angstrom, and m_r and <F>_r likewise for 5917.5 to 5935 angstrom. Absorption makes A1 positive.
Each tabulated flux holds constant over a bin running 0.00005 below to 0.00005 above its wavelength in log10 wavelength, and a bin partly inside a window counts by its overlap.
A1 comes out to 2.1 angstrom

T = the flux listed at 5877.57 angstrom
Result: 27.6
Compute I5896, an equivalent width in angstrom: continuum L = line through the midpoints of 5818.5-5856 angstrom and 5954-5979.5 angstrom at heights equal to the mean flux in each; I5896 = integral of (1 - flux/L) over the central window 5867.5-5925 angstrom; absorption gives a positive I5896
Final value 5.6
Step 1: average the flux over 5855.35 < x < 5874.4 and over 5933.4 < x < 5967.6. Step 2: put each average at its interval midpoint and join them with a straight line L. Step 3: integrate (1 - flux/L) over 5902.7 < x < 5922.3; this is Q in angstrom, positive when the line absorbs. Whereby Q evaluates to 0.7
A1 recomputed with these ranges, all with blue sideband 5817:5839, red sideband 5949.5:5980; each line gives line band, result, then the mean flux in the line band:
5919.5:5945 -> 0.8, 27.3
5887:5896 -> 1.9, 22.2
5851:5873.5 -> 1.7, 25.7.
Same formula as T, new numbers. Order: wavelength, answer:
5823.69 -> 26.7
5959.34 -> 26.8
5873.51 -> 27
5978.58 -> 27.1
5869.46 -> 25.7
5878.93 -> 26.1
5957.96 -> 25.7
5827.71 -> 27.7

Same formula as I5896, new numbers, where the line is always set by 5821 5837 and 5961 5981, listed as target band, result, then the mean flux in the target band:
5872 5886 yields 0.9 angstrom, 26.1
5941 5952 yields -0.8 angstrom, 30.7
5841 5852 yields -0.1 angstrom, 28.1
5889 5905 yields 2.8 angstrom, 23.2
